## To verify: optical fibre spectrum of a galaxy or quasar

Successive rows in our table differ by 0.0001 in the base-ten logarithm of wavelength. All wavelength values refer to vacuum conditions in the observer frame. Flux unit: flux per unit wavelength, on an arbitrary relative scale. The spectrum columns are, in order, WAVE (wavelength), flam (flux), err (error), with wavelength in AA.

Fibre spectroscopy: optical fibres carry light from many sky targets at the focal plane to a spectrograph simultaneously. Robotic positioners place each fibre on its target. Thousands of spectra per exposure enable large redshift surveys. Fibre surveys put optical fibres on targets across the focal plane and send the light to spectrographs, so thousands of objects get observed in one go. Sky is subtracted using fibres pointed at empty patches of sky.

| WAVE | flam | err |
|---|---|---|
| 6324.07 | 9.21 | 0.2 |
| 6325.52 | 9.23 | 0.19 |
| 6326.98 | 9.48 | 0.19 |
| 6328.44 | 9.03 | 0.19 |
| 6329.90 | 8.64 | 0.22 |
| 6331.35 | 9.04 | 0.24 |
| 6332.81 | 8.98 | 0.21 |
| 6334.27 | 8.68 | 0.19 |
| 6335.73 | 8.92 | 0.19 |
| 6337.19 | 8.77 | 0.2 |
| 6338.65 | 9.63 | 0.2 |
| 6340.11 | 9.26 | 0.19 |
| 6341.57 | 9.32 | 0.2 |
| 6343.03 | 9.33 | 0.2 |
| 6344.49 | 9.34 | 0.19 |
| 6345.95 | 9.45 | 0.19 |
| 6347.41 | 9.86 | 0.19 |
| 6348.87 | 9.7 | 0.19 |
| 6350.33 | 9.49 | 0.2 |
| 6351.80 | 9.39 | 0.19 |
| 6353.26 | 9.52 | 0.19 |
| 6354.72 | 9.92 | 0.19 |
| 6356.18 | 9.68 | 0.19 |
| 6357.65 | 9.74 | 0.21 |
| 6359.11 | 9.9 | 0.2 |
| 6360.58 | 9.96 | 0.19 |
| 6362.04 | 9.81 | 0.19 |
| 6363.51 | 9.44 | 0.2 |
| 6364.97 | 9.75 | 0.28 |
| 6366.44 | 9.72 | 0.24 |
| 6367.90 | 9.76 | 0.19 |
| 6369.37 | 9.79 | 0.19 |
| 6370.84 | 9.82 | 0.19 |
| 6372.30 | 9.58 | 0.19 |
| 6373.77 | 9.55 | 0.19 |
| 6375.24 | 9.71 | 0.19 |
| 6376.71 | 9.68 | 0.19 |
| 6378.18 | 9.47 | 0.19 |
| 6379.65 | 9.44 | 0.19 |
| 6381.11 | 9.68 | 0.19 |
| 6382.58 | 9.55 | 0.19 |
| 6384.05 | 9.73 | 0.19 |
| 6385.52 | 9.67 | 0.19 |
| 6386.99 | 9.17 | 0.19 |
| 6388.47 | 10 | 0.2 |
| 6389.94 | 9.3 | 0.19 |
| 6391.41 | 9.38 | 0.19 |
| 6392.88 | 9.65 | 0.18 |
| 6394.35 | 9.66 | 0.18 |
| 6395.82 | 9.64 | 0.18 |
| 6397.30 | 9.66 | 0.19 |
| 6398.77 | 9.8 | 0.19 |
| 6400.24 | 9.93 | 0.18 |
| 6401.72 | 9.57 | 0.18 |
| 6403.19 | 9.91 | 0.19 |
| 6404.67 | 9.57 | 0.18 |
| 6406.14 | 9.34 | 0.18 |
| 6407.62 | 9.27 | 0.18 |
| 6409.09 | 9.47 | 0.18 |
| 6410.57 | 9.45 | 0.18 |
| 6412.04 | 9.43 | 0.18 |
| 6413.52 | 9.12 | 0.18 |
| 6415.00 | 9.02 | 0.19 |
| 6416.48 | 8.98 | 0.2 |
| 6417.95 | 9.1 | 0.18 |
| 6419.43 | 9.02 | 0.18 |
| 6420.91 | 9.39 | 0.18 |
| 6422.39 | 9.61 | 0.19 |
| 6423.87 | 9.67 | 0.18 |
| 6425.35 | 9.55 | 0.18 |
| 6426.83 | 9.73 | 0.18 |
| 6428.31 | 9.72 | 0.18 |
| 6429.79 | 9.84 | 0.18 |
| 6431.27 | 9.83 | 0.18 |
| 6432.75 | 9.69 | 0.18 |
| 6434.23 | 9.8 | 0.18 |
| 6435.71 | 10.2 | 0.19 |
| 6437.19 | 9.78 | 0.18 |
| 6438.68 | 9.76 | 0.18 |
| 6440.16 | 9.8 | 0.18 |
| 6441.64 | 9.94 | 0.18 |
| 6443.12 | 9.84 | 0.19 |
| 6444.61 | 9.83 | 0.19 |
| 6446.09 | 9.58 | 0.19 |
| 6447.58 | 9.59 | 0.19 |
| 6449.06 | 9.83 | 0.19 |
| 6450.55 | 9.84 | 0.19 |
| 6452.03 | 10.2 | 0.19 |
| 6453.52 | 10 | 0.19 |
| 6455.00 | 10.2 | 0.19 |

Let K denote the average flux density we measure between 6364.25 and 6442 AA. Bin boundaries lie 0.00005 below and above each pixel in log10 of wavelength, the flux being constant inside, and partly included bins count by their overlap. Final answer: 9.6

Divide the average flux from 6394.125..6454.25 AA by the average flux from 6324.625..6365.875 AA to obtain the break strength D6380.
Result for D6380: 1.02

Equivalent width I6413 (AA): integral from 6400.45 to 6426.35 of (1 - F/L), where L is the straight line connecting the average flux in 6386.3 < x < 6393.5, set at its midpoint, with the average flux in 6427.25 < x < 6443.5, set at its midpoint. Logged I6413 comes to 0.7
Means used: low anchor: 9.49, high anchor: 9.84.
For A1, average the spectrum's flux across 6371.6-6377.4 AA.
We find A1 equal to 9.62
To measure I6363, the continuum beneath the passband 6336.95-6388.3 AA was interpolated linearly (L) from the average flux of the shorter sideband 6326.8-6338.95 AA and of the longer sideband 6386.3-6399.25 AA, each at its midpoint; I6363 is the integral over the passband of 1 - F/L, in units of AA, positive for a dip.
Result -1.82 AA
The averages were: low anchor 8.97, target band 9.6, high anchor 9.58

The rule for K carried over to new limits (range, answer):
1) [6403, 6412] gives 9.47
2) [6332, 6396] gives 9.54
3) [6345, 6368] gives 9.69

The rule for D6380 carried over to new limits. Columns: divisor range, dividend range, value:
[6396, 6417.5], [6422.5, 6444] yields 1.03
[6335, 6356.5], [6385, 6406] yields 1.02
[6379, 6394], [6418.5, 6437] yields 1.01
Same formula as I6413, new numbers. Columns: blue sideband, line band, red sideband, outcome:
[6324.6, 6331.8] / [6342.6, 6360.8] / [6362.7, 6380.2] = -0.5 AA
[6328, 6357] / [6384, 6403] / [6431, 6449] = -0.1 AA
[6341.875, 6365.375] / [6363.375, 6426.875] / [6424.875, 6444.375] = 1.2 AA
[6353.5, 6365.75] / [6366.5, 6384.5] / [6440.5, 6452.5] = 0.2 AA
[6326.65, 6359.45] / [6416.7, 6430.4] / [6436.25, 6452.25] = 0.3 AA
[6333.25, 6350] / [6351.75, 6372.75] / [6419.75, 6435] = -0.8 AA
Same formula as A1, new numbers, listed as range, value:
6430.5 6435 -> 9.79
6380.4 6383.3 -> 9.61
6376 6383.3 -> 9.57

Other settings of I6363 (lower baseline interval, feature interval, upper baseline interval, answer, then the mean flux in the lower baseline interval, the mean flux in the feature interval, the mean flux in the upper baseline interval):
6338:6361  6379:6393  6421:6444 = 0.2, 9.59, 9.56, 9.77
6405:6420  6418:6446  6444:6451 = -0.6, 9.23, 9.7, 9.73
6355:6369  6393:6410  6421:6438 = 0.2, 9.76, 9.62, 9.75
